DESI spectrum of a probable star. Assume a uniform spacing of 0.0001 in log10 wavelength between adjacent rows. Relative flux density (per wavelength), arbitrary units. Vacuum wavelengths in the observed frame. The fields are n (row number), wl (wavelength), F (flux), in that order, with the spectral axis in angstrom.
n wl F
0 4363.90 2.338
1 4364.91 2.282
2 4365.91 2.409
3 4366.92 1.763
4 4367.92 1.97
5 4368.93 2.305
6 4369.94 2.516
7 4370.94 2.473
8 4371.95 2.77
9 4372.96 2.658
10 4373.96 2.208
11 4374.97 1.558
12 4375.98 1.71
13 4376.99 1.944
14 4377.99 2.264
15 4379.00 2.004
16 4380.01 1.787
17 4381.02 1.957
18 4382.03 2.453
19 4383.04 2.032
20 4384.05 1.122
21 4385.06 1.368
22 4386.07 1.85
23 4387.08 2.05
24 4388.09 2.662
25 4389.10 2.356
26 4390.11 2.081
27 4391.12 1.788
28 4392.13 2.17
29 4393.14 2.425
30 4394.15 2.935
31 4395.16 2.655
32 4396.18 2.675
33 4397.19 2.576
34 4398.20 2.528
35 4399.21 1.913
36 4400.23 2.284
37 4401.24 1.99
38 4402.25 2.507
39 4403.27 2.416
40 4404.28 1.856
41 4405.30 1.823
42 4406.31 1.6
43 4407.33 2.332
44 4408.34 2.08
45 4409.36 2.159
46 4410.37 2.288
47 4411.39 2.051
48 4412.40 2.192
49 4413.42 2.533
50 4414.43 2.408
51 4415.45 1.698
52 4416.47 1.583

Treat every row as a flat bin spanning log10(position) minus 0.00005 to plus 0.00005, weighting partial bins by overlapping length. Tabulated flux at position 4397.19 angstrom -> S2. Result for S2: 2.576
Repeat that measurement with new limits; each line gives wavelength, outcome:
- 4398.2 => 2.528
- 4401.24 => 1.99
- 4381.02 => 1.957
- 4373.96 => 2.208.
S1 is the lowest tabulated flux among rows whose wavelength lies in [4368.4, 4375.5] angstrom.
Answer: 1.558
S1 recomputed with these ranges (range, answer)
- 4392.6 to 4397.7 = 2.425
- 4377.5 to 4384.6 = 1.122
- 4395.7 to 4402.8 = 1.913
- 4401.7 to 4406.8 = 1.6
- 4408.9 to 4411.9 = 2.051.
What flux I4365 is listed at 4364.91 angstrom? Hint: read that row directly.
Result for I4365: 2.282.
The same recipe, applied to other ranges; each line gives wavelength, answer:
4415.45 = 1.698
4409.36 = 2.159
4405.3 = 1.823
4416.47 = 1.583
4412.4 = 2.192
